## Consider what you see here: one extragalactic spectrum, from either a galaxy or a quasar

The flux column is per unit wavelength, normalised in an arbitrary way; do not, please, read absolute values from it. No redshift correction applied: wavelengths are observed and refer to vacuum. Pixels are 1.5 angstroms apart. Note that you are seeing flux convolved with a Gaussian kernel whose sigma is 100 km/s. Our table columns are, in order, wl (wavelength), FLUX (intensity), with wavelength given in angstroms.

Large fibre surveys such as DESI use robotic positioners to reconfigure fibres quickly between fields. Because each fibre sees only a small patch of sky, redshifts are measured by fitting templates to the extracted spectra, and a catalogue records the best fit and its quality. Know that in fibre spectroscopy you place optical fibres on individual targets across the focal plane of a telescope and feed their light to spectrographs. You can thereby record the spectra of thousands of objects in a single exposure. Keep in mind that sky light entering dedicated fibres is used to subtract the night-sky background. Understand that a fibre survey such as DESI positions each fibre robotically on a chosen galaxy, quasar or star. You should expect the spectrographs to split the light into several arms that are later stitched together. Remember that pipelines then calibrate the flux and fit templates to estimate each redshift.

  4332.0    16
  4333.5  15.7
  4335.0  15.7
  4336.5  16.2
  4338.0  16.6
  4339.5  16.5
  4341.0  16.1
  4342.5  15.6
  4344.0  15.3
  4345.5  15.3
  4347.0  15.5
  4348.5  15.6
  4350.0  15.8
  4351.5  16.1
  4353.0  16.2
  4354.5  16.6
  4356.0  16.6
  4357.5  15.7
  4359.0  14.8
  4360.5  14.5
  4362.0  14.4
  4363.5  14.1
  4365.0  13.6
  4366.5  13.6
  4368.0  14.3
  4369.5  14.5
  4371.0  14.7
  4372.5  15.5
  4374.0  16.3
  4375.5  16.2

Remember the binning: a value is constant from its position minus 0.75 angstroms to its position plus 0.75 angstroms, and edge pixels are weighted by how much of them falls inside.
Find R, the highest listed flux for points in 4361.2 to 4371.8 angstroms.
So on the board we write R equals 14.7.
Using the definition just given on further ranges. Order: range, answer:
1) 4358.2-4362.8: 14.8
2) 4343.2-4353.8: 16.2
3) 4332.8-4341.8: 16.6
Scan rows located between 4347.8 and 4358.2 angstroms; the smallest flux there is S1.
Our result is 15.6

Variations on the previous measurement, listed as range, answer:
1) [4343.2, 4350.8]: 15.3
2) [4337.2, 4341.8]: 16.1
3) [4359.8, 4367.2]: 13.6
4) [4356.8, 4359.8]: 14.8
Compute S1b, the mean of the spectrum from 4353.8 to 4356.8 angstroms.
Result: 16.6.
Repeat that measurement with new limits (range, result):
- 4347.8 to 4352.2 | 15.8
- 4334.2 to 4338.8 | 16.2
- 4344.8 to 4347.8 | 15.4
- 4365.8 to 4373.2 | 14.5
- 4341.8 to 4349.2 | 15.5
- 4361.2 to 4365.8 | 14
